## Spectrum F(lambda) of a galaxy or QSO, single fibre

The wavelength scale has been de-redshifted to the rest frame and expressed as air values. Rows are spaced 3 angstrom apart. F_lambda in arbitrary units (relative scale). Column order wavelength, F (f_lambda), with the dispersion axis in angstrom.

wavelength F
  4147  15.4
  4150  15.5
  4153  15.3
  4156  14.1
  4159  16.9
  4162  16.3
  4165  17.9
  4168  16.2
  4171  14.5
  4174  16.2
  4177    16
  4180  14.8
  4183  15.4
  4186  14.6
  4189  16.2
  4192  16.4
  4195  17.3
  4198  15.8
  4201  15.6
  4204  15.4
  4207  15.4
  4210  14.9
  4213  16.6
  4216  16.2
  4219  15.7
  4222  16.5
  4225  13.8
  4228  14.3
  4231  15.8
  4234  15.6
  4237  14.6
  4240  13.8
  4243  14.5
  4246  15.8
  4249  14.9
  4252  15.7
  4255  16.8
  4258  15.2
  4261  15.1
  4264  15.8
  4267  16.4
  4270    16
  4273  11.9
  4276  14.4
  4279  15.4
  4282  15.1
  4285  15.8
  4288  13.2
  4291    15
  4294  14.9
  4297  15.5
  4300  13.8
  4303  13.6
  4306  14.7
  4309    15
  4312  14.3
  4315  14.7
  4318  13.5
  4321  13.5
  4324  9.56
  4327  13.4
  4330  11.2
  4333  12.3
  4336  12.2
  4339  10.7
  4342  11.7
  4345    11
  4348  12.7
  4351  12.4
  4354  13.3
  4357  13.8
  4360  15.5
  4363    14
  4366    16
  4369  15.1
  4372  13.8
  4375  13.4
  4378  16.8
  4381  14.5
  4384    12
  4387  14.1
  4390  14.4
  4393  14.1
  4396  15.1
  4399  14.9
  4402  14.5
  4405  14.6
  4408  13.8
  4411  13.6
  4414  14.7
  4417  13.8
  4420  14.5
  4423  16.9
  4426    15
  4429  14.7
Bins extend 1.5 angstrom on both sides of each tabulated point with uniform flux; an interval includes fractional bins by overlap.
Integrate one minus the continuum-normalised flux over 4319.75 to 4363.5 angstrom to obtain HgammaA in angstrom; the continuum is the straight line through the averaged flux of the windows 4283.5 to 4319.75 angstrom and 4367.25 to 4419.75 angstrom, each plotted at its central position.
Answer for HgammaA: 6.0 angstrom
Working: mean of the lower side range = 14.5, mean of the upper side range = 14.3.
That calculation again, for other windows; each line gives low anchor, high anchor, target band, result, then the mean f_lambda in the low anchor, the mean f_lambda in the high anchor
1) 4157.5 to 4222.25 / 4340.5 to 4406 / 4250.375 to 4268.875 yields -0.78 angstrom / 15.9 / 14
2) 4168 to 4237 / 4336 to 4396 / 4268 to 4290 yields 0.12 angstrom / 15.6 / 13.6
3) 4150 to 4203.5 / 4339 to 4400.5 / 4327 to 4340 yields 2.18 angstrom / 15.8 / 13.9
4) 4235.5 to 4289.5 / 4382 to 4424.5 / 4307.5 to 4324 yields 1.11 angstrom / 15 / 14.4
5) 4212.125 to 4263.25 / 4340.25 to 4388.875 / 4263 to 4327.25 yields 1.23 angstrom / 15.3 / 13.7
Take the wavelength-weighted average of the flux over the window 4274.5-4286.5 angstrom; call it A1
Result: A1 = 15.2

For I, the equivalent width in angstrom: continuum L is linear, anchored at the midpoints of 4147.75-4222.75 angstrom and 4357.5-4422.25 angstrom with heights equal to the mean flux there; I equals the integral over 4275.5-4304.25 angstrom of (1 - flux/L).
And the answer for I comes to 0.8 angstrom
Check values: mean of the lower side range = 15.8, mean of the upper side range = 14.5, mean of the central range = 14.7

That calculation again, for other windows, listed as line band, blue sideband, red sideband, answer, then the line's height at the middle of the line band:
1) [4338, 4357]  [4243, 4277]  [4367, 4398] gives 3.21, 14.6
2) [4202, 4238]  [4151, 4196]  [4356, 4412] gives 0.29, 15.5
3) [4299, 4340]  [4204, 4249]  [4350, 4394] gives 4.36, 14.6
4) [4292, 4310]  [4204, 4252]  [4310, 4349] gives -1.89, 13.2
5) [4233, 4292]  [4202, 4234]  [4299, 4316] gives -0.52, 14.9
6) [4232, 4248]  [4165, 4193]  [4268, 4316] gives 0.23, 15.1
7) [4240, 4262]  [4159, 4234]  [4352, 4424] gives 0.08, 15.4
